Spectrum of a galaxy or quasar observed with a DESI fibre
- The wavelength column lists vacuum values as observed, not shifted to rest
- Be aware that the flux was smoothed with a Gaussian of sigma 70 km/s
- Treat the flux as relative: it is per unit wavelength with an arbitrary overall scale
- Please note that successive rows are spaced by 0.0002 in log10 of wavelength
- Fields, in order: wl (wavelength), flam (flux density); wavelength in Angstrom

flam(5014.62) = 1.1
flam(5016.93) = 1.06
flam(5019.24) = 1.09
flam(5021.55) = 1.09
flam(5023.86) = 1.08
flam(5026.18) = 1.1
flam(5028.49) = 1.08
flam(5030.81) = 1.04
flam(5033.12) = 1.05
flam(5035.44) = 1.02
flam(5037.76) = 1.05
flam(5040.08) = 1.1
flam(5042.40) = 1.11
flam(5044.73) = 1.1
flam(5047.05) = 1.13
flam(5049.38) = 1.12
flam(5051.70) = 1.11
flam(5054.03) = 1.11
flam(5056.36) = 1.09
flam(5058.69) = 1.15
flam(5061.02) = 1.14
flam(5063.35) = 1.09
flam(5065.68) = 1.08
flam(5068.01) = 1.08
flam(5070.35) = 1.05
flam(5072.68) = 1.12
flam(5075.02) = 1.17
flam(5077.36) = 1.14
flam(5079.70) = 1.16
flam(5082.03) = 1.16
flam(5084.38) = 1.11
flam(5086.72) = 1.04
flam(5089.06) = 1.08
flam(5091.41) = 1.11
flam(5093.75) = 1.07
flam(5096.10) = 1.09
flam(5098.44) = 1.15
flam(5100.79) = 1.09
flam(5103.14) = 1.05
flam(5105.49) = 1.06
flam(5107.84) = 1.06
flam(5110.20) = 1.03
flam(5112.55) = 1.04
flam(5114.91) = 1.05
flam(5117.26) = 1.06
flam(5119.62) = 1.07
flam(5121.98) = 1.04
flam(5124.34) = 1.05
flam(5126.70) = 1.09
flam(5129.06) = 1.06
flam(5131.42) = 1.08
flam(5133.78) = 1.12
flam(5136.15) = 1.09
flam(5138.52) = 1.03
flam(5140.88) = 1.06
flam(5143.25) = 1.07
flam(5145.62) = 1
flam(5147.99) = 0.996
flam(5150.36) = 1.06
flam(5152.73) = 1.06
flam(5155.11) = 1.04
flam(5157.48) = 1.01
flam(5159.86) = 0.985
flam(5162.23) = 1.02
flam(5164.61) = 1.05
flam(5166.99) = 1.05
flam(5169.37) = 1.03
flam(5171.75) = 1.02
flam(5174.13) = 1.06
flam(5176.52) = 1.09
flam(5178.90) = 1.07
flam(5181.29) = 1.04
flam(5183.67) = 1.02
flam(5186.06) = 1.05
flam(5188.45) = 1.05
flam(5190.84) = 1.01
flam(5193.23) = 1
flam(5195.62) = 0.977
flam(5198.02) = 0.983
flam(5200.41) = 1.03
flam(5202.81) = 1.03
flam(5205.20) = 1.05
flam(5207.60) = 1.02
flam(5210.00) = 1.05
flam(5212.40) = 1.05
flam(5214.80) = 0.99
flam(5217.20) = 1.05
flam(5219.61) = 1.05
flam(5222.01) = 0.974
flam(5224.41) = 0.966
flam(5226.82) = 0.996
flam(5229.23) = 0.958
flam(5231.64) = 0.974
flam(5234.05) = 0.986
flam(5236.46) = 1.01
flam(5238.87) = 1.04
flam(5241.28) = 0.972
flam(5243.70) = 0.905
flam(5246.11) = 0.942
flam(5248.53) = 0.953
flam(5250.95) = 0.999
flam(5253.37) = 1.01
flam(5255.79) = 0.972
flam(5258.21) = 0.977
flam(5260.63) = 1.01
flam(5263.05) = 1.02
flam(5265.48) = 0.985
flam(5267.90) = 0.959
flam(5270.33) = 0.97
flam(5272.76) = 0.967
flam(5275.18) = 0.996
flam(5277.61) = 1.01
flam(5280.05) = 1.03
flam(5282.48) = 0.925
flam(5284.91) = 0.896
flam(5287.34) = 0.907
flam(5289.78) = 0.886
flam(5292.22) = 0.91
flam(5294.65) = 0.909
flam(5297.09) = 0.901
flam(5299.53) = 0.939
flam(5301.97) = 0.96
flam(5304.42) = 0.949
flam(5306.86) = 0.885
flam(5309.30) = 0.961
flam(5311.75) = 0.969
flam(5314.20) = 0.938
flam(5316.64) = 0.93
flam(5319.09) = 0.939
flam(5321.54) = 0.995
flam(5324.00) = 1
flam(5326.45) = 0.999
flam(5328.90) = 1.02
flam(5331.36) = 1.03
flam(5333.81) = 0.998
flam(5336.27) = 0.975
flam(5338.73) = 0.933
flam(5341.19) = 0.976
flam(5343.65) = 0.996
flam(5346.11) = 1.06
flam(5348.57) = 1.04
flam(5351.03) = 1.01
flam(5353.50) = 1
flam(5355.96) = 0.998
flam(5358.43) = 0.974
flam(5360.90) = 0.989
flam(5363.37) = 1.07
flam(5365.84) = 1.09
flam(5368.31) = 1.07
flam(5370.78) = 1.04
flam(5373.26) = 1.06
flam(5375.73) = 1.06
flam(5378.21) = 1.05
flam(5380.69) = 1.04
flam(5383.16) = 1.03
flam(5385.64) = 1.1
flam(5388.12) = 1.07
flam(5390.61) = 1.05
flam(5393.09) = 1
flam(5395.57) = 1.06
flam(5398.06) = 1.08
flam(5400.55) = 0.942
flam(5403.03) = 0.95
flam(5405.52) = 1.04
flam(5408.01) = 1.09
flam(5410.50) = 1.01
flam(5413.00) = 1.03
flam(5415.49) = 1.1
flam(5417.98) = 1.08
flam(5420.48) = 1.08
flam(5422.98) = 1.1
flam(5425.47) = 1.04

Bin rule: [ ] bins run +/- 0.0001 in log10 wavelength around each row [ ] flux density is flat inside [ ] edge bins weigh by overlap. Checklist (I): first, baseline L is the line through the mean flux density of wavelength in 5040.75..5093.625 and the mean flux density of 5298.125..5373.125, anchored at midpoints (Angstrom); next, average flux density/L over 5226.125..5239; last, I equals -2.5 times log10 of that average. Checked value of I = 0.05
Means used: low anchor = 1.11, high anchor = 0.992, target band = 0.99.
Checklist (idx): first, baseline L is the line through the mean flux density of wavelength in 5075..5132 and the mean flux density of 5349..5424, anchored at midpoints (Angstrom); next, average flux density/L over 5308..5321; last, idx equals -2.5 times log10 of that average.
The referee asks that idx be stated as 0.11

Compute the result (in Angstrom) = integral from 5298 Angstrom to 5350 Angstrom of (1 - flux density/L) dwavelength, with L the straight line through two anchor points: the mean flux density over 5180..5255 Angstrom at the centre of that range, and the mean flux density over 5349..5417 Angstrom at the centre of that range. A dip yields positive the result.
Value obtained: 2.5 Angstrom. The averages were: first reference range 1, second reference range 1.04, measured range 0.976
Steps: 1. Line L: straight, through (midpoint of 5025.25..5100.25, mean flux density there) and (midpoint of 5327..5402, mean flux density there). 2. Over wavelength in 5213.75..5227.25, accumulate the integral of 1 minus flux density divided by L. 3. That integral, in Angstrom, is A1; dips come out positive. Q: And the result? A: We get 0.7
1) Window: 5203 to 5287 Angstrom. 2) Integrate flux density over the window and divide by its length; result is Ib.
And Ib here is 0.99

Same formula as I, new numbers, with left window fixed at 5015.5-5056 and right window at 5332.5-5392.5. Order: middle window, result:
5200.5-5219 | 0.02 mag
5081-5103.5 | -0.02 mag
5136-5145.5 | 0.01 mag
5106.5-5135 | 0.01 mag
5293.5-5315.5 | 0.11 mag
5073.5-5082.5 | -0.08 mag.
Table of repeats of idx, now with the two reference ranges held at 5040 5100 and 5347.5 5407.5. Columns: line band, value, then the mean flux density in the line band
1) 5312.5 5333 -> 0.07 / 0.982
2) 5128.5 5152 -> 0.04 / 1.06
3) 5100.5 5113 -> 0.05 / 1.05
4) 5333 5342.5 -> 0.08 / 0.969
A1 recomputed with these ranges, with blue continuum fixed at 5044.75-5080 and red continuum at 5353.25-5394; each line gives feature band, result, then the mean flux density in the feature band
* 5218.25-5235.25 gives 1.4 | 0.987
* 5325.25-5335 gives 0.4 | 1.01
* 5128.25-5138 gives 0.1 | 1.08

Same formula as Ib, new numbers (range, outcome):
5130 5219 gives 1.04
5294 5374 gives 0.988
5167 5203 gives 1.03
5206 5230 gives 1.01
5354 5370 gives 1.03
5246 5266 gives 0.987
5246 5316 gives 0.956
